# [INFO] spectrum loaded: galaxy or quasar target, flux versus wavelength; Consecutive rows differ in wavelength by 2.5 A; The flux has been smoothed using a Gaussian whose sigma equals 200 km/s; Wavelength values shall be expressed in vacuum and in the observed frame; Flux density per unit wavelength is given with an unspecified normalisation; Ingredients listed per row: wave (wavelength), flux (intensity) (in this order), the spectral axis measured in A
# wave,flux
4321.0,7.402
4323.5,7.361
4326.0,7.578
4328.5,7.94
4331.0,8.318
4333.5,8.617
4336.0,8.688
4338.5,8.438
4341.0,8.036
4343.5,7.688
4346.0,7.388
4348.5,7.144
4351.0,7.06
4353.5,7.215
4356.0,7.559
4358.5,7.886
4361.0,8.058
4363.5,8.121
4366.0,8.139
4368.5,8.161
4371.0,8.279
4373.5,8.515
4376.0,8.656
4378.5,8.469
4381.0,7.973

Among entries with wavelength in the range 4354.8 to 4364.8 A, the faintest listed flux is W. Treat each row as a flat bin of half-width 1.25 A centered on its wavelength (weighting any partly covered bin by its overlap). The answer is 7.559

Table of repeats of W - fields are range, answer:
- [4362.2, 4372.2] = 8.121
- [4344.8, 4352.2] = 7.06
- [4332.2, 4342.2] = 8.036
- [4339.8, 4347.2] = 7.388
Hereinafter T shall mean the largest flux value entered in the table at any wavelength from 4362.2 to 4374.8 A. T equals 8.515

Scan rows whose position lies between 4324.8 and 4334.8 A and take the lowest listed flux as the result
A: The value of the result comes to 7.578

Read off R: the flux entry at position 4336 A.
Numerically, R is 8.688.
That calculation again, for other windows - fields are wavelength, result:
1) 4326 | 7.578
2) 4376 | 8.656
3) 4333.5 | 8.617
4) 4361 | 8.058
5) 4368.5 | 8.161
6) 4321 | 7.402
